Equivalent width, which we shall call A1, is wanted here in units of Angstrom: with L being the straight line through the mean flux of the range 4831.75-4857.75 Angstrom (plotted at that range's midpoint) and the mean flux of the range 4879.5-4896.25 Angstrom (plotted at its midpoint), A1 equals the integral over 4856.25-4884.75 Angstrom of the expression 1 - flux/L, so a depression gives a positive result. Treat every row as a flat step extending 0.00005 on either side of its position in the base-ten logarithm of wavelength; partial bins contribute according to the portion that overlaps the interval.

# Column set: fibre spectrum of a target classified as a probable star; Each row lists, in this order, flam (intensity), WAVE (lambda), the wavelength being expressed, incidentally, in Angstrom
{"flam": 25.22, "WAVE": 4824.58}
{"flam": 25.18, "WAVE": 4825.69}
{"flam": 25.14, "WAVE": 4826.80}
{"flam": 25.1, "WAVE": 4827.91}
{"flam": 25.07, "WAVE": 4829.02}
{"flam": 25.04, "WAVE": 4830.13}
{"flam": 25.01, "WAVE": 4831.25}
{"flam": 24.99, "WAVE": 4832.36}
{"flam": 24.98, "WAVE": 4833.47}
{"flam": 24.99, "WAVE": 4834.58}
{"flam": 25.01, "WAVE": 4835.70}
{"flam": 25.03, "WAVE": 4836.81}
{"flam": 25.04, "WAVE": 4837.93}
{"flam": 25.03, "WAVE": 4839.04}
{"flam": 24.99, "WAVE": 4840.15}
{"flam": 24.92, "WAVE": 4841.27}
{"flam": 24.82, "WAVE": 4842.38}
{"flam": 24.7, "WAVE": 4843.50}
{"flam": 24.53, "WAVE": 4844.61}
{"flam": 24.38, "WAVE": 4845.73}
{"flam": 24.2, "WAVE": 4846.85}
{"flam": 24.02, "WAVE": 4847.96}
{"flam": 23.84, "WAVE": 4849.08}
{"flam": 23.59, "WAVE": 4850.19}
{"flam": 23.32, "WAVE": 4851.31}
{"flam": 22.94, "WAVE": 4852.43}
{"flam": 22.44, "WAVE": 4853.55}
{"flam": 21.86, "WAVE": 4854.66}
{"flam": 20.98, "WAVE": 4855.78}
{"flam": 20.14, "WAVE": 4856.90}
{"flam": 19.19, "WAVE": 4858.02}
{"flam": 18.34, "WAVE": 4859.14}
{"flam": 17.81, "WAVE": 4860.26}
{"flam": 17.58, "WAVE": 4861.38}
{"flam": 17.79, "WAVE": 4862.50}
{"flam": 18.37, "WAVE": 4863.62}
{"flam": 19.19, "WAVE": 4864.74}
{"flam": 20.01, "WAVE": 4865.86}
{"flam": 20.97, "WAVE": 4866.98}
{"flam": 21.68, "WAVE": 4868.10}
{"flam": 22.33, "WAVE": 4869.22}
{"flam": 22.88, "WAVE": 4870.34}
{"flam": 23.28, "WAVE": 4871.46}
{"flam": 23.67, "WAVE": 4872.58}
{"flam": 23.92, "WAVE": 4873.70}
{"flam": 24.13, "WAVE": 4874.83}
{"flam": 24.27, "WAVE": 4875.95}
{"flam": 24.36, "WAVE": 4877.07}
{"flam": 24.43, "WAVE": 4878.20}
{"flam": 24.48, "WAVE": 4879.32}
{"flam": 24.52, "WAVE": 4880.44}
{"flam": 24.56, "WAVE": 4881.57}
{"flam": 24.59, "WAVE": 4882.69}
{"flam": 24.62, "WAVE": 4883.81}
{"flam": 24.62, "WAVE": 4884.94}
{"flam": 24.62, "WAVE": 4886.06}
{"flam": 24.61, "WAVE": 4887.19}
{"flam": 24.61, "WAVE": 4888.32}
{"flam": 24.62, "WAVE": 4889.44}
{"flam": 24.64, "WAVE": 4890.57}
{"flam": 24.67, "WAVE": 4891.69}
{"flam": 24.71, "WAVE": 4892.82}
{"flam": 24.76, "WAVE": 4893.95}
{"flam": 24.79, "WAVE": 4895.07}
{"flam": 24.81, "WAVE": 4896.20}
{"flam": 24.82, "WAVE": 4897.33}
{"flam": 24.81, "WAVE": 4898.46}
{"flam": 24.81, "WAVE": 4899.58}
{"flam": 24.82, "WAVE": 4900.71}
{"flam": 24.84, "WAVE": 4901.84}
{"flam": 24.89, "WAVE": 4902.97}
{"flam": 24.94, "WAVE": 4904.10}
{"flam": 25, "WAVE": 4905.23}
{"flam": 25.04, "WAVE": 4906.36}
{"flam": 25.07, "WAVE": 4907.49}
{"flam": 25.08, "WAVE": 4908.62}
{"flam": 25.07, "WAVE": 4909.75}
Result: 2.8 Angstrom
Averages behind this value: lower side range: 23.9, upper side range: 24.6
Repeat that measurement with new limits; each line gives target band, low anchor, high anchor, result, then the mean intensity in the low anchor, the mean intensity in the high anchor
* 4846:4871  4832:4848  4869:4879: 3.2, 24.8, 23.8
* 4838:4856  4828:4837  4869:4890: 0.7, 25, 24.2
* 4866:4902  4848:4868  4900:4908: -1.7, 20.6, 24.9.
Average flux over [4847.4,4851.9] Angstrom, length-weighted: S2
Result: 23.7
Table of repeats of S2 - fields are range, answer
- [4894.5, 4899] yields 24.8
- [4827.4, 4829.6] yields 25.1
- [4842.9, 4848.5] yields 24.4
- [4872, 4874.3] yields 23.8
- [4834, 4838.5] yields 25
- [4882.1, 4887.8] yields 24.6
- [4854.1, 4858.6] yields 20.5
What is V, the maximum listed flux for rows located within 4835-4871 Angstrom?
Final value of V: 25.04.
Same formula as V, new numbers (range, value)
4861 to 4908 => 25.07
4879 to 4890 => 24.62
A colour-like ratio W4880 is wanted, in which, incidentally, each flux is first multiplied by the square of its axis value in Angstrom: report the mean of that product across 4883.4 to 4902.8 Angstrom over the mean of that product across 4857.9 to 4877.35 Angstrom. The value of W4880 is 1.18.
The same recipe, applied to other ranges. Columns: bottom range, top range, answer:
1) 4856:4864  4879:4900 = 1.35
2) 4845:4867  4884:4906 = 1.19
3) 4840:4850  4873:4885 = 1.01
